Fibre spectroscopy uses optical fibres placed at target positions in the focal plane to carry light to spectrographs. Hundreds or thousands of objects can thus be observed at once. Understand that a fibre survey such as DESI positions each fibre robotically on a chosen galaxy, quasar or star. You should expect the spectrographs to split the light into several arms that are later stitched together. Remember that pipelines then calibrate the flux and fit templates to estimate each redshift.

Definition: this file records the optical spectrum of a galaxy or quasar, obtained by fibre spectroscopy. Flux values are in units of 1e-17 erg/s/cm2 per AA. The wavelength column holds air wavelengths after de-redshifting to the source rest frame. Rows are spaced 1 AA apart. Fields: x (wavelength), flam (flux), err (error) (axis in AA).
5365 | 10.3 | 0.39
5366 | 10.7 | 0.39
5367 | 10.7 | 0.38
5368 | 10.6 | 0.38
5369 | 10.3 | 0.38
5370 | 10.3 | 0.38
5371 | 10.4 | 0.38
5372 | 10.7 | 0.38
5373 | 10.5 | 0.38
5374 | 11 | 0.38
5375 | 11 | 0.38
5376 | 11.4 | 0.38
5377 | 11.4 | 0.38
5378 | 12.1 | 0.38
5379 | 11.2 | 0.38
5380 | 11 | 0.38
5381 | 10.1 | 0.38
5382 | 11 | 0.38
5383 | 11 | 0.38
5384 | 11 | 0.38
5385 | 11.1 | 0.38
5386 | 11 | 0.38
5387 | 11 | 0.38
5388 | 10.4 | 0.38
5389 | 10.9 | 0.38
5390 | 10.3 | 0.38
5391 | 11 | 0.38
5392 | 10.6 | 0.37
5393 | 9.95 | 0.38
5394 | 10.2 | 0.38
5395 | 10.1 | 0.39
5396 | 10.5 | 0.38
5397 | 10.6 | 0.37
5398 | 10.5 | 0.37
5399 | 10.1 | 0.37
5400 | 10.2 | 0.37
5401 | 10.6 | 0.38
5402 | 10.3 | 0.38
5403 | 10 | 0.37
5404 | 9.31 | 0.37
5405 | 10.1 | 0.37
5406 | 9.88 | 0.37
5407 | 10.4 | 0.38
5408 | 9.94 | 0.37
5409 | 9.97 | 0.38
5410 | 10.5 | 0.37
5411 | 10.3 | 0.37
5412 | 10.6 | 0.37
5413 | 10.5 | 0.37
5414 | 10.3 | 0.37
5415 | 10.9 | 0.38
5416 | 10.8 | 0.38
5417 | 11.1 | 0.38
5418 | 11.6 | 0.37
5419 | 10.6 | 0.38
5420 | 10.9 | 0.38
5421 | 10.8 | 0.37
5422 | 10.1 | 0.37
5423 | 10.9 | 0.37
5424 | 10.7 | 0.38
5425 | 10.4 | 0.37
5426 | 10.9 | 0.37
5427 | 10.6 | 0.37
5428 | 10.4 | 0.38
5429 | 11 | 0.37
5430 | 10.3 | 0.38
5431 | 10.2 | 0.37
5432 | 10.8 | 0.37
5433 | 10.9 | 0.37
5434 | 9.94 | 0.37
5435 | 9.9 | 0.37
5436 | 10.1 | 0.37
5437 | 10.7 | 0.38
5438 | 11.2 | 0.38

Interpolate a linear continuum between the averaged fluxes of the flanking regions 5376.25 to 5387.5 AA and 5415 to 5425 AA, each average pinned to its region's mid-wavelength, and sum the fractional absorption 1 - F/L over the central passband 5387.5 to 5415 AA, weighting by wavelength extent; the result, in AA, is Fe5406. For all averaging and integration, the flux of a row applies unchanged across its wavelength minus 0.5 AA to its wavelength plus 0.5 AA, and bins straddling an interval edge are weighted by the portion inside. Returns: 1.6 AA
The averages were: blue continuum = 11.1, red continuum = 10.8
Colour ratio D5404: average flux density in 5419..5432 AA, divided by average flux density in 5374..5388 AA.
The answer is 1.0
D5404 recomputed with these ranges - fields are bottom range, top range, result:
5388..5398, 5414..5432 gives 1.02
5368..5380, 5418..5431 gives 0.98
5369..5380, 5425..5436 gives 0.95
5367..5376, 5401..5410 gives 0.94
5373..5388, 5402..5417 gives 0.93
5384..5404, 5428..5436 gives 0.99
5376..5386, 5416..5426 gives 0.97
